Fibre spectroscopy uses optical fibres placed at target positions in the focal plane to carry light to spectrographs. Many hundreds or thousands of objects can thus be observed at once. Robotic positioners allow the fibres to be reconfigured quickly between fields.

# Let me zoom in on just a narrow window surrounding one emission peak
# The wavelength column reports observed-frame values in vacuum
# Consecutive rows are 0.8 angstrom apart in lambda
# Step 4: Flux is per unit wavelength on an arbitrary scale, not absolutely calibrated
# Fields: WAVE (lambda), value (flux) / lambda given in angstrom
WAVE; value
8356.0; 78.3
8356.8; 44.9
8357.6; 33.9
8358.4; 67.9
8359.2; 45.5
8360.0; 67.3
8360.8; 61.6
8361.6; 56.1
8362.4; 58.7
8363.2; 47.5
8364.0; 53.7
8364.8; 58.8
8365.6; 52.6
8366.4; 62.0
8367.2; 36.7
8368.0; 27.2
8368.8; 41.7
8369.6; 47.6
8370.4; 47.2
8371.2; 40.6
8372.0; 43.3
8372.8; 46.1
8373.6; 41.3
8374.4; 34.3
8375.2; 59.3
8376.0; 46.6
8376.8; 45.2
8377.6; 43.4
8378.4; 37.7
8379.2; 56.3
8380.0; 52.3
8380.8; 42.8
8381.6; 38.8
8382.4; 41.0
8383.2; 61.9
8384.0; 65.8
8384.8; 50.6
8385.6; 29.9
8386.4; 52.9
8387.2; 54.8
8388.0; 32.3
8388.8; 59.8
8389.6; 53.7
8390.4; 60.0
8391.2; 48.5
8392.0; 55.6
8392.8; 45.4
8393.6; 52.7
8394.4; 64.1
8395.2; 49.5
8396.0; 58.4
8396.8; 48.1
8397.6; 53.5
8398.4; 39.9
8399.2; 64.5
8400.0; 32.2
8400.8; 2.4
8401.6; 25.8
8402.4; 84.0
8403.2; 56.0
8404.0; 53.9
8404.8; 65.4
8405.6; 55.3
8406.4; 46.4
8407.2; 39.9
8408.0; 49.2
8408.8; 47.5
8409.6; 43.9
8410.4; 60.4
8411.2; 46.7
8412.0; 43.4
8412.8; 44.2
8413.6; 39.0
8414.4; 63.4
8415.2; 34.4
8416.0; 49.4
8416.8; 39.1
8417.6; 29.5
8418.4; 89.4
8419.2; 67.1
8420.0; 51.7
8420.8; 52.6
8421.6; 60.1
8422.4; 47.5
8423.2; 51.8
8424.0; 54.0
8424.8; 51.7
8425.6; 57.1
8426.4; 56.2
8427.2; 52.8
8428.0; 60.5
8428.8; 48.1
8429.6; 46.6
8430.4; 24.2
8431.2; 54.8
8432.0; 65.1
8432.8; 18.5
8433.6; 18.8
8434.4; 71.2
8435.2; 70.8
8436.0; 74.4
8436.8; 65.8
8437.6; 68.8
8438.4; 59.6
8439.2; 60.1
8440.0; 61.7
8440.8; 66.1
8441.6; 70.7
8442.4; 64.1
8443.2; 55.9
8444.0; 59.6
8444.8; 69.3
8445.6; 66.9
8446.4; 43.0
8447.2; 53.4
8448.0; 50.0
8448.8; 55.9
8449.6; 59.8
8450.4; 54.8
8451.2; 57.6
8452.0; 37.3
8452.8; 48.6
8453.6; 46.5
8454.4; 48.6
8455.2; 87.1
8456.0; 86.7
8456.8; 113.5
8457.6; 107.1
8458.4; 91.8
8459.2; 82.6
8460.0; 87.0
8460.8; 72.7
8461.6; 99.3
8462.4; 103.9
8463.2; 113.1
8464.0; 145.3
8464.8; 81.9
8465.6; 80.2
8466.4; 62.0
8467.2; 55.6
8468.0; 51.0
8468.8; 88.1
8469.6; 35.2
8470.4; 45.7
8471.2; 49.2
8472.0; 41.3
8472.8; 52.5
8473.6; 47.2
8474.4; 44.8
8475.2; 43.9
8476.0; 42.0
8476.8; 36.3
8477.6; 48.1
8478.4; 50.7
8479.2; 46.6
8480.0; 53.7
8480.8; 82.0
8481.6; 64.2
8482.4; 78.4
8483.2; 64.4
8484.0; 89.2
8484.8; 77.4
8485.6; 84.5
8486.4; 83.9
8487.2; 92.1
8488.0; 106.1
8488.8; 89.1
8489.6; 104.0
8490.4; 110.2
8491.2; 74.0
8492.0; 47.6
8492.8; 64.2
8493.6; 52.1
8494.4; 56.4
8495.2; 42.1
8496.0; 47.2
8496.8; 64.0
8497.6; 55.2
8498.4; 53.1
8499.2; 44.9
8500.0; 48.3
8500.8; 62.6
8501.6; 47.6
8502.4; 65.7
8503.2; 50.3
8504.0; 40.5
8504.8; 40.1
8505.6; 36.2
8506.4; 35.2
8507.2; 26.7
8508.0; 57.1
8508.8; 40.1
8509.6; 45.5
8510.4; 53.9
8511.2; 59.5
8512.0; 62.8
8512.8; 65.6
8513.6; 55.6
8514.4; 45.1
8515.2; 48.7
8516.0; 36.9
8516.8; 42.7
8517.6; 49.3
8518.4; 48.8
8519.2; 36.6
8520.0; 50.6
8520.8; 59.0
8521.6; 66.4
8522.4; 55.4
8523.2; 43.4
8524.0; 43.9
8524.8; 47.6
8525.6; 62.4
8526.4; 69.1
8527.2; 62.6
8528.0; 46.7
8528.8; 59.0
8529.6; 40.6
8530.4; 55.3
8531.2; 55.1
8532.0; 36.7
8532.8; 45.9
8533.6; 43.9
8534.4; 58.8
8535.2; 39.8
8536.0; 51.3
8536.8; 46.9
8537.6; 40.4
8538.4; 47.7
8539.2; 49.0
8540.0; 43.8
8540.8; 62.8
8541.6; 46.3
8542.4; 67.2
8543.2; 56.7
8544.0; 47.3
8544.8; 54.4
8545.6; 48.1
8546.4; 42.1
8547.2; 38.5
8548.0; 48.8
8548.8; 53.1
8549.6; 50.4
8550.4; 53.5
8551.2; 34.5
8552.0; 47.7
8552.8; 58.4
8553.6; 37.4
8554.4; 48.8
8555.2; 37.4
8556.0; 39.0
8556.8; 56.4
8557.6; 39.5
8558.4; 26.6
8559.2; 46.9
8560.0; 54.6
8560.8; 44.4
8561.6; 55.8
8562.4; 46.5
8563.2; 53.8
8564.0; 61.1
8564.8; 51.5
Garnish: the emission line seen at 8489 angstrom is [N II]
